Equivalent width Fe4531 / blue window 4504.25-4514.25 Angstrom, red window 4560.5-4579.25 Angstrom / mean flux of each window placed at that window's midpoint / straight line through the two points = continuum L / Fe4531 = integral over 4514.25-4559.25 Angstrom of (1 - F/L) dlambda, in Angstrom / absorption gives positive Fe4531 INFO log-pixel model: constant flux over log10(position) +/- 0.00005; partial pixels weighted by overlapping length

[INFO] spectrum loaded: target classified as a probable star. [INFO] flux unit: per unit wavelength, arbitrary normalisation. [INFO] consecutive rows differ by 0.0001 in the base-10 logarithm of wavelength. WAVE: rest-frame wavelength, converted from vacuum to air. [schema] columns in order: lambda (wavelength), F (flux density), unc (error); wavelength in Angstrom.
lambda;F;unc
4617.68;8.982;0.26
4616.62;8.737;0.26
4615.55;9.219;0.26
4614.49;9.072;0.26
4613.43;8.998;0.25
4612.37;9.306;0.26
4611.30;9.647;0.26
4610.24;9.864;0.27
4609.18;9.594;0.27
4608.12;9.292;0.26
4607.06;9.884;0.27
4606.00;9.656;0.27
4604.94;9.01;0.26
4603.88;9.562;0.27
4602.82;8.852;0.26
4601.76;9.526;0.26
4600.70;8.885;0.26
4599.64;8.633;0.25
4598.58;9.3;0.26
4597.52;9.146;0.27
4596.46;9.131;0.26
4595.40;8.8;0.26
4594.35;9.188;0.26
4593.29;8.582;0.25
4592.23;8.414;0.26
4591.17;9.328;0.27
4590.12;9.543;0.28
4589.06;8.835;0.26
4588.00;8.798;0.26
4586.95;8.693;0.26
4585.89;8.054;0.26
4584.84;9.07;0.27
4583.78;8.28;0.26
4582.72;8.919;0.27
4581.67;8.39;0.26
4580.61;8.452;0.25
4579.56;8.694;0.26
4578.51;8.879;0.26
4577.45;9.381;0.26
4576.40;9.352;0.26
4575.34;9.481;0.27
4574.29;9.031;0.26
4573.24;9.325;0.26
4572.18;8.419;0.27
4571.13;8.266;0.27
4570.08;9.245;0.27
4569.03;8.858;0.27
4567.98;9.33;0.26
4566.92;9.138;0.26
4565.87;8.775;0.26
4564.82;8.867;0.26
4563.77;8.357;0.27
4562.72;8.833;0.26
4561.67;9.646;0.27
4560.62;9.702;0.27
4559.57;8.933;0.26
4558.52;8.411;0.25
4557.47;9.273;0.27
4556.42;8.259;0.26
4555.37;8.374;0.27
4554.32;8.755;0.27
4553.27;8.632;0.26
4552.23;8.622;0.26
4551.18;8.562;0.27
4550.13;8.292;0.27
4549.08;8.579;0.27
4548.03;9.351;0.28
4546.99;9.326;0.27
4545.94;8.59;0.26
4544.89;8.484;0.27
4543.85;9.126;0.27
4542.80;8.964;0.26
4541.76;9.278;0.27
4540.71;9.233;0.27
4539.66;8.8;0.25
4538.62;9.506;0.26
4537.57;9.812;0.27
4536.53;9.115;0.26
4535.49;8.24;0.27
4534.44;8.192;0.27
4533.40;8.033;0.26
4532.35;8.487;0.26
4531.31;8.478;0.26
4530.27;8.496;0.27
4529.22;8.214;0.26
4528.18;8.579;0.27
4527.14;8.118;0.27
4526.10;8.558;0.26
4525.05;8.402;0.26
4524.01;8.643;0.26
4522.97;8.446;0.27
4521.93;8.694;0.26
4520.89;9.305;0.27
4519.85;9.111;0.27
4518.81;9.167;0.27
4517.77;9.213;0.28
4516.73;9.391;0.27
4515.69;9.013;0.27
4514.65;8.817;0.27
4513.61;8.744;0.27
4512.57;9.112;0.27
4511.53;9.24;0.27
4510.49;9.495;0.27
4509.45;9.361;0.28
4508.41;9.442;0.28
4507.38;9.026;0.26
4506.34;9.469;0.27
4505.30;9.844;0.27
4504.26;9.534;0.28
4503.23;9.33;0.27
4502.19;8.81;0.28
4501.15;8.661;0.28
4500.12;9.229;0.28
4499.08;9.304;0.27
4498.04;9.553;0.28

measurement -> 2.0 Angstrom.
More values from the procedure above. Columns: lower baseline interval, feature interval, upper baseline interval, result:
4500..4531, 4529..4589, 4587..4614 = 1.7 Angstrom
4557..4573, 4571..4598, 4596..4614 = 0.7 Angstrom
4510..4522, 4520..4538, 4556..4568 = 1.0 Angstrom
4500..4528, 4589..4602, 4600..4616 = 0.4 Angstrom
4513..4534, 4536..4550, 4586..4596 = -0.5 Angstrom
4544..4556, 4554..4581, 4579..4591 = -0.7 Angstrom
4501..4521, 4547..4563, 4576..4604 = 0.4 Angstrom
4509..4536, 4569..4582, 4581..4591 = -0.2 Angstrom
